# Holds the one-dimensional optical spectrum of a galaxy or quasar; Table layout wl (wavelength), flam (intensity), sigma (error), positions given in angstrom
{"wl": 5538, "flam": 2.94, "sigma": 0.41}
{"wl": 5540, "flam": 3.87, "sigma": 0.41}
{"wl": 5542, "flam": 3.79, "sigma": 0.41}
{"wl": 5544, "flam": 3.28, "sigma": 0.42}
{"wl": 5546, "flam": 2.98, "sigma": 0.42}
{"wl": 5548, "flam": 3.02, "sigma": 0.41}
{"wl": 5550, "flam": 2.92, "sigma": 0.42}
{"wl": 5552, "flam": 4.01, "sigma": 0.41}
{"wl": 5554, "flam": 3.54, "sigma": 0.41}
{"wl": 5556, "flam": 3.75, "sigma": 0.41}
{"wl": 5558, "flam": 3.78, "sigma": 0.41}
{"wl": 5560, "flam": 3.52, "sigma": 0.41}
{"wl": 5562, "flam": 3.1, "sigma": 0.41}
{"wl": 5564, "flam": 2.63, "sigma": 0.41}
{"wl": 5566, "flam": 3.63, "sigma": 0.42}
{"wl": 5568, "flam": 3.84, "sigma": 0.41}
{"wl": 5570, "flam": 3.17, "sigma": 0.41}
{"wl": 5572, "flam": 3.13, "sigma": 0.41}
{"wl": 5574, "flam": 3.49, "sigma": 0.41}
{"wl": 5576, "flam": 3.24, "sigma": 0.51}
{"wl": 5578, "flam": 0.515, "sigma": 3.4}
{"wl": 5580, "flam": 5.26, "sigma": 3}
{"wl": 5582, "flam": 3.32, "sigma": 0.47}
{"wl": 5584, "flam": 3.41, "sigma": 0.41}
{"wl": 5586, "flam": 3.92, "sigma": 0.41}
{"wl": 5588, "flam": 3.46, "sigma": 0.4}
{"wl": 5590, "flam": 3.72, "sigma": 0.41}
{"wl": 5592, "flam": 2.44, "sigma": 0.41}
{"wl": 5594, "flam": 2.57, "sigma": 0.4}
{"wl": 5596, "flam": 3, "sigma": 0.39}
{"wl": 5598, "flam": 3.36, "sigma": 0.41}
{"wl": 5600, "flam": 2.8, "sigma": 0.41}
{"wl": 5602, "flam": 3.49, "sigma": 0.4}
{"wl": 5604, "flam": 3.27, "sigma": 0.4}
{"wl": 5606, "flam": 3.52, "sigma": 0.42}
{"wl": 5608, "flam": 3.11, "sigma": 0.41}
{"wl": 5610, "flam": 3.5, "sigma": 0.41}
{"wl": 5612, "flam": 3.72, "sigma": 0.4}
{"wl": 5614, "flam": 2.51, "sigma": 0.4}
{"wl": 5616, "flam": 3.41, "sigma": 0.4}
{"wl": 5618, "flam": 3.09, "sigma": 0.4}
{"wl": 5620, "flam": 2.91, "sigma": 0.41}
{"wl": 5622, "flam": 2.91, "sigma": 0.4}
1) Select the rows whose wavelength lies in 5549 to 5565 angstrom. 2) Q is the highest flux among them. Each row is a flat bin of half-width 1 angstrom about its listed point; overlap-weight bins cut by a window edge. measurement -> 4.01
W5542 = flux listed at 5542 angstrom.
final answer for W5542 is 3.79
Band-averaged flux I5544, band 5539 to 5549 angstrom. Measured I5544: 3.39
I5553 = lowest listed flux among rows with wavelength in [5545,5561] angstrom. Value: 2.92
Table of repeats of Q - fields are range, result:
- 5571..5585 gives 5.26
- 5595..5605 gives 3.49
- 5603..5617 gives 3.72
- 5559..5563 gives 3.52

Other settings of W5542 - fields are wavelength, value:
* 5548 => 3.02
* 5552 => 4.01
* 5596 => 3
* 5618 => 3.09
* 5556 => 3.75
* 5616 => 3.41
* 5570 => 3.17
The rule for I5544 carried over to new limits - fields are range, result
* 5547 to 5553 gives 3.32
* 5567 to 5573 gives 3.38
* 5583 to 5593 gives 3.39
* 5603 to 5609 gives 3.3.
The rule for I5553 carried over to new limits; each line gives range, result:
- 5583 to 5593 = 2.44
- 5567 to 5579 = 0.515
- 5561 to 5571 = 2.63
